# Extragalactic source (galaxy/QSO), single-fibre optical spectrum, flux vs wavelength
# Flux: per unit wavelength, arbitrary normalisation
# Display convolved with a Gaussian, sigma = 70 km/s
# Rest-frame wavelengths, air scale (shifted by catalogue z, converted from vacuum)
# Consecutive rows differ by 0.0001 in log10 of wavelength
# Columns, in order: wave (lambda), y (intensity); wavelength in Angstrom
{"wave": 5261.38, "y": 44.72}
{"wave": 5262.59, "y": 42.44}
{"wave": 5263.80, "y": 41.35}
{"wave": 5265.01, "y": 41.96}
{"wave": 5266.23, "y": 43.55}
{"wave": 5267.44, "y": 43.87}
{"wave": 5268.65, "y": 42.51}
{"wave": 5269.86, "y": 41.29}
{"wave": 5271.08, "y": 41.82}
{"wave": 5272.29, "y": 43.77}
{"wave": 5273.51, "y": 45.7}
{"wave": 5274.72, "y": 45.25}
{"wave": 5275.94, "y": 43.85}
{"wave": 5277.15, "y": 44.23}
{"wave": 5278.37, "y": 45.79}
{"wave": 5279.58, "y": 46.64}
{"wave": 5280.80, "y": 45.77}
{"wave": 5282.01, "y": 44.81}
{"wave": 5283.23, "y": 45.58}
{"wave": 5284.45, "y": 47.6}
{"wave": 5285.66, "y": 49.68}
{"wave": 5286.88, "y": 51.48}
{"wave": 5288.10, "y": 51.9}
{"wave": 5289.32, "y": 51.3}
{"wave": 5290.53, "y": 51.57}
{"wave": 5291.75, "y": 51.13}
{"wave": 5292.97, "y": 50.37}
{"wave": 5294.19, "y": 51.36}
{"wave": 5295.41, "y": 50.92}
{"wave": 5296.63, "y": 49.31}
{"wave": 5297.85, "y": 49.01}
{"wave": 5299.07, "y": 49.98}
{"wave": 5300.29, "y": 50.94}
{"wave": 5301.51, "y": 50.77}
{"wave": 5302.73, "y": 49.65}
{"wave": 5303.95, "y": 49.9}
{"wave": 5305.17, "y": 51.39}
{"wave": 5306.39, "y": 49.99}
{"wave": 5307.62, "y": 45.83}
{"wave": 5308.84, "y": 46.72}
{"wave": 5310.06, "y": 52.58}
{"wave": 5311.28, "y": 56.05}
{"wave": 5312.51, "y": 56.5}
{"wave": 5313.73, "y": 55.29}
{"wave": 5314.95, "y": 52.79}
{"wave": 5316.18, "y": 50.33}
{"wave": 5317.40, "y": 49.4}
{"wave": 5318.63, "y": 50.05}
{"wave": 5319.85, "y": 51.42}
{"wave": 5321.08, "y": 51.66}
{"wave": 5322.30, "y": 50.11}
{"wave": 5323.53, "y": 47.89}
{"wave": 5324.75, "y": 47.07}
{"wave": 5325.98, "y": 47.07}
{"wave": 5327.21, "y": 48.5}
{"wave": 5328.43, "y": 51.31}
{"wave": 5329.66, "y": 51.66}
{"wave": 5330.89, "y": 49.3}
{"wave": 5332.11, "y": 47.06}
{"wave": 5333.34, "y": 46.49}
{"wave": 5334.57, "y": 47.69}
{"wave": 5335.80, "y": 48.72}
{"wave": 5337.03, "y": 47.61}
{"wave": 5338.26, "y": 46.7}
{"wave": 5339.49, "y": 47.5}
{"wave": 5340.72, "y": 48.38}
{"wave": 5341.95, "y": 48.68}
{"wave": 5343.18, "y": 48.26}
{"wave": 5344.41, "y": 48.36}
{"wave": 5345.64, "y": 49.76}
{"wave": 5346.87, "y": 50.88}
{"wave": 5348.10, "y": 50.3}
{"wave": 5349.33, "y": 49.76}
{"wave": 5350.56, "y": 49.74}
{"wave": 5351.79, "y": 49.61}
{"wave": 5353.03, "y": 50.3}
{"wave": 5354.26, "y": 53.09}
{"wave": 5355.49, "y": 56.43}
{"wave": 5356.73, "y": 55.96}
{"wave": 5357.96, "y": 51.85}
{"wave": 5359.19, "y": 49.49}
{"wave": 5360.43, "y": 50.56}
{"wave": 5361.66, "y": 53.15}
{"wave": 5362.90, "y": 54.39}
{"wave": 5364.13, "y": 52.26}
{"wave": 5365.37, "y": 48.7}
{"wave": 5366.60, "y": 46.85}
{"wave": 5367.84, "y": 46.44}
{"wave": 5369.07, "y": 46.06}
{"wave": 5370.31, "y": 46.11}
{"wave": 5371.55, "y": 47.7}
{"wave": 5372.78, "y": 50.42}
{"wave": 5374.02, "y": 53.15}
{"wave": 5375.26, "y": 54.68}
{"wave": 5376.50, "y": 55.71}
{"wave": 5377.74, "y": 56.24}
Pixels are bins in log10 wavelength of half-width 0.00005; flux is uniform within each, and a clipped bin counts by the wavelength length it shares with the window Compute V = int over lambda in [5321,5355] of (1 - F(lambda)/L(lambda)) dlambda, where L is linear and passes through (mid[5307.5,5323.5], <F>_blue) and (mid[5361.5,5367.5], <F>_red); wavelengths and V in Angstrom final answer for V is 1.4 Angstrom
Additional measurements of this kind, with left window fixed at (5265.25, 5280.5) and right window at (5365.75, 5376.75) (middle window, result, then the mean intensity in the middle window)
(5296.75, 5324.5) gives -2.8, 50.8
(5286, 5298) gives -1.6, 50.9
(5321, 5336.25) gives -0.5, 48.7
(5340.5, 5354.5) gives -0.5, 49.7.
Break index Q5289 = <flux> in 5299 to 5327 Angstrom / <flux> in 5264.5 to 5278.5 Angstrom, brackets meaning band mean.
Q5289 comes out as 1.2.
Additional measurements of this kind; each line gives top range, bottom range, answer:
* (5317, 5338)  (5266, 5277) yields 1.12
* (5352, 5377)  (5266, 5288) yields 1.13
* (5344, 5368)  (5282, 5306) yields 1.02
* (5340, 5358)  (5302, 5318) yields 0.99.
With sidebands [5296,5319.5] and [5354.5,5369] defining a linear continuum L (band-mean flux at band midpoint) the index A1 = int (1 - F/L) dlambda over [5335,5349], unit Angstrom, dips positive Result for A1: 0.7 Angstrom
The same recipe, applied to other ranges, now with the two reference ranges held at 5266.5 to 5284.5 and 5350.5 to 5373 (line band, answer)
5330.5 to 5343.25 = 0.25 Angstrom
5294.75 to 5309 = -1.03 Angstrom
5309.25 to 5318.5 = -1.14 Angstrom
